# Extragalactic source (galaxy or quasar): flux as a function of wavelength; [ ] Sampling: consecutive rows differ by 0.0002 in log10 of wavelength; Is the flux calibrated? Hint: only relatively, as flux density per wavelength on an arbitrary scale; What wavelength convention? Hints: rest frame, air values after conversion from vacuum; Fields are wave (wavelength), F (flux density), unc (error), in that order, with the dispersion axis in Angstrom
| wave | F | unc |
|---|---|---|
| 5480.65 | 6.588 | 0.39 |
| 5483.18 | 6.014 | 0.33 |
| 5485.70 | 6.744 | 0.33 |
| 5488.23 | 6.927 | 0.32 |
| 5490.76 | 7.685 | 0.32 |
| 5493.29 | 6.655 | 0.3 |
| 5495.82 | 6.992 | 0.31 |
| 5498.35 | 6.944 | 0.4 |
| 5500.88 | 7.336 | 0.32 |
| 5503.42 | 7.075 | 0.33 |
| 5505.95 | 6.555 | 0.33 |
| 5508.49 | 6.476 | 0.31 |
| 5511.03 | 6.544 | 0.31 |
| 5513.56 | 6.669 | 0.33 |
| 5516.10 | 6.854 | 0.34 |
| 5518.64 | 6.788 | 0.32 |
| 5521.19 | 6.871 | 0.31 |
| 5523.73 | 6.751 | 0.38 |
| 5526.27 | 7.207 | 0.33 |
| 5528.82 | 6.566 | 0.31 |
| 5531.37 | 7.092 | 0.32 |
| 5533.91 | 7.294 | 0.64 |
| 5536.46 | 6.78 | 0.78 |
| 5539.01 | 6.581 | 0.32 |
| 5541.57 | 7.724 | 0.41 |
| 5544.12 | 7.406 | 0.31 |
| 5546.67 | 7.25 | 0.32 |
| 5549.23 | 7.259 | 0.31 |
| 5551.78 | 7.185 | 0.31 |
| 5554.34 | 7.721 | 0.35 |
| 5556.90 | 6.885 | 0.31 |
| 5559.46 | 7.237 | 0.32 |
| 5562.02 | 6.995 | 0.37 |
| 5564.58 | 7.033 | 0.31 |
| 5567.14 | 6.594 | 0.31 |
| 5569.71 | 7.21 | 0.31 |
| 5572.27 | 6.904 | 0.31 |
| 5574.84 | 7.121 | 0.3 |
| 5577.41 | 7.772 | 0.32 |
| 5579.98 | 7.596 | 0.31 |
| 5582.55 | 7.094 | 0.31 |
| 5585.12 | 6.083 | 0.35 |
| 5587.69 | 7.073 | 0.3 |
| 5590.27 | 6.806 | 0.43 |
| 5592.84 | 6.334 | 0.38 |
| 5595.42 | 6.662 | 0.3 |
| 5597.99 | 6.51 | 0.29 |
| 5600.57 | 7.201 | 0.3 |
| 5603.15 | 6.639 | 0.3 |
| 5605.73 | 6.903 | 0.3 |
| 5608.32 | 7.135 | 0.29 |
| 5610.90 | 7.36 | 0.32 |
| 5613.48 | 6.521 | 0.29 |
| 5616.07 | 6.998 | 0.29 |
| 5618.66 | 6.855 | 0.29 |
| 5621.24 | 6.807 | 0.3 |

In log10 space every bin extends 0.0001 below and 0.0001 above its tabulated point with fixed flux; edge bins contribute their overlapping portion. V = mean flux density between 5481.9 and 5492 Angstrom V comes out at 6.84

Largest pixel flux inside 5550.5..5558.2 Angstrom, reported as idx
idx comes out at 7.721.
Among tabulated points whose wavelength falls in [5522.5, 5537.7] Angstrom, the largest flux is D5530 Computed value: 7.294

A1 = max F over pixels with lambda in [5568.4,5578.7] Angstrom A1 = 7.772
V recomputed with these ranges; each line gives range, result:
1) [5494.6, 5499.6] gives 6.97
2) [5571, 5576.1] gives 7.01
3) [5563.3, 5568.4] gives 6.82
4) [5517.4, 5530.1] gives 6.83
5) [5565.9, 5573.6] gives 6.9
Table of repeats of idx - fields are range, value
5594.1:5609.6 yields 7.201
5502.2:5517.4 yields 7.075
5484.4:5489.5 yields 6.927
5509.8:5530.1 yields 7.207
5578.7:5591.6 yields 7.596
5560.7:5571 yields 7.21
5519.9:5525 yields 6.871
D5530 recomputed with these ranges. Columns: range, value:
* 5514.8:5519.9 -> 6.854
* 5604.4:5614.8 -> 7.36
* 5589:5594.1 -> 6.806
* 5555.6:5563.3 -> 7.237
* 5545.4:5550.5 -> 7.259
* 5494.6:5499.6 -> 6.992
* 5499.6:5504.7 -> 7.336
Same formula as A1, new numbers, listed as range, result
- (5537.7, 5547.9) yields 7.724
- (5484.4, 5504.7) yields 7.685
